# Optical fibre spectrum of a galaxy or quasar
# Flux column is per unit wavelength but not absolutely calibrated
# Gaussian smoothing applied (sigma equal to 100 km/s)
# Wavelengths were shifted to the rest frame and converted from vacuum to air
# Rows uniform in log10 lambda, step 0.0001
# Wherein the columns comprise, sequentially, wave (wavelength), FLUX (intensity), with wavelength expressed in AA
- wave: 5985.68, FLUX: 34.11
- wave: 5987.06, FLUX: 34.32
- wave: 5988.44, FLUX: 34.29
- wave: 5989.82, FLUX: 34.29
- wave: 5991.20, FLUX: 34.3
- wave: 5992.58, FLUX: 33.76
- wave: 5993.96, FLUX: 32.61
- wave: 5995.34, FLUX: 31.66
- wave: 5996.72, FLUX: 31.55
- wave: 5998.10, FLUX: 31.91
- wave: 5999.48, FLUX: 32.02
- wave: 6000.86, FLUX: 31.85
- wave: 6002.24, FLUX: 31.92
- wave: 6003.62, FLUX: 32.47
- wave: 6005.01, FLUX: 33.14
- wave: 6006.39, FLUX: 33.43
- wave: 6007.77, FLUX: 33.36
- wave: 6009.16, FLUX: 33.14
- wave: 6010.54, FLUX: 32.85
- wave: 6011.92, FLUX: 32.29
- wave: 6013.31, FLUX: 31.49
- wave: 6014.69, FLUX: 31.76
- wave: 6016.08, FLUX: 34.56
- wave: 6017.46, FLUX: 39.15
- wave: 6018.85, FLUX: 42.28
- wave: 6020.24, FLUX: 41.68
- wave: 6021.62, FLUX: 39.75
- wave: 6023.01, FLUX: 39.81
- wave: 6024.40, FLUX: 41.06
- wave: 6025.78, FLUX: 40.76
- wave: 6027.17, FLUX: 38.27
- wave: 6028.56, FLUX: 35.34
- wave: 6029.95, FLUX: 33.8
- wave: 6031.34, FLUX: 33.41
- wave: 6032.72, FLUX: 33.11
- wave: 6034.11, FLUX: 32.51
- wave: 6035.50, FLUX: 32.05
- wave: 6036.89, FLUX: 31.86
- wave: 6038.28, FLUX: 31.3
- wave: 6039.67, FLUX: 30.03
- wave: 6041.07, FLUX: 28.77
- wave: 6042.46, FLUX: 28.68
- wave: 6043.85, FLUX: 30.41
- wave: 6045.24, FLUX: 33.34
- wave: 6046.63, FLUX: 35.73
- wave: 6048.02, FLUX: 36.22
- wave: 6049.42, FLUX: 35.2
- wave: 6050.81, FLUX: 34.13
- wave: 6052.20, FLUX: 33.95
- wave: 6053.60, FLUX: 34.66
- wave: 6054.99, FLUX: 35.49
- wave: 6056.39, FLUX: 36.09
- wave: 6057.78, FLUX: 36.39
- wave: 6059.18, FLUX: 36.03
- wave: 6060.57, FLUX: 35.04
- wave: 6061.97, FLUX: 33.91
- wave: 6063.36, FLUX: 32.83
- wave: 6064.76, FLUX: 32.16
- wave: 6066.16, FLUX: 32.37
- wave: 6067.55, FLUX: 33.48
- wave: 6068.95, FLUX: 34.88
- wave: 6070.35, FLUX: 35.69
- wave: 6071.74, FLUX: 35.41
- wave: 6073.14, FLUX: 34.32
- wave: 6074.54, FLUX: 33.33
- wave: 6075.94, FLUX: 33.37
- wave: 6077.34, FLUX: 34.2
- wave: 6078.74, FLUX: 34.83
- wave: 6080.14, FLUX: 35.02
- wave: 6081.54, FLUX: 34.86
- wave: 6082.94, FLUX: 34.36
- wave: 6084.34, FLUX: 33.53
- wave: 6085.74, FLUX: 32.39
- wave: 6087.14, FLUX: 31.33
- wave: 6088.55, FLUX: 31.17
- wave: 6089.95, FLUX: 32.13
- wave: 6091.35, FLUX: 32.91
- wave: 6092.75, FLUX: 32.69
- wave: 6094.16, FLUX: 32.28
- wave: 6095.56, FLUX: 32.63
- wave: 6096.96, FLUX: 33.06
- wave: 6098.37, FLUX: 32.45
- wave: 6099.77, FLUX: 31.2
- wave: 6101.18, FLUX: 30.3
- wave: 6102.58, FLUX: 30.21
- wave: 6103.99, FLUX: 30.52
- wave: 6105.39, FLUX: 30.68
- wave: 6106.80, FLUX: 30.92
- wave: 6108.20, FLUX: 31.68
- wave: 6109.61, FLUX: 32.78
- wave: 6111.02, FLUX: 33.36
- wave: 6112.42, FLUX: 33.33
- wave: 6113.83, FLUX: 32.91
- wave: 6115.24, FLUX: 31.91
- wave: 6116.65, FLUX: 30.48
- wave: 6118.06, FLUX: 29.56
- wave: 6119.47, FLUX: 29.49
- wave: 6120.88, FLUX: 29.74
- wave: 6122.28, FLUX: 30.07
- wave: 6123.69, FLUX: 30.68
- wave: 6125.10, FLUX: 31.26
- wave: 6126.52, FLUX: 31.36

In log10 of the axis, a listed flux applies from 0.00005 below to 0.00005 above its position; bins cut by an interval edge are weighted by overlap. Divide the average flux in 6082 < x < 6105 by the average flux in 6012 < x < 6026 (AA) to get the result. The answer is 0.85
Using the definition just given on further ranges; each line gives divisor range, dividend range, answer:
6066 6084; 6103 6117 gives 0.93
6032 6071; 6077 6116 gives 0.97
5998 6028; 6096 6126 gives 0.88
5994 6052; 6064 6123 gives 0.95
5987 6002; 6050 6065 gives 1.06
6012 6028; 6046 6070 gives 0.91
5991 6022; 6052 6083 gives 1.01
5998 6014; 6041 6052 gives 1.02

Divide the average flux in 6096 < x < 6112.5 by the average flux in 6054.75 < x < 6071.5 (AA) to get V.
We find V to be 0.92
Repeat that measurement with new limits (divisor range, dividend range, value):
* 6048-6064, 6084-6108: 0.91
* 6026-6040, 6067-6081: 1.03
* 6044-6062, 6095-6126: 0.90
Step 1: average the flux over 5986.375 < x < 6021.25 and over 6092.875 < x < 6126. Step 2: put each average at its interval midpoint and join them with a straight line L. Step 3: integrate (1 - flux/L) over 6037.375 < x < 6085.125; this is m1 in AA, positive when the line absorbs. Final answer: -1.9 AA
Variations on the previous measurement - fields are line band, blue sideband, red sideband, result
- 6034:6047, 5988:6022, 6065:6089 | 1.0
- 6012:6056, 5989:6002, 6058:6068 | -2.0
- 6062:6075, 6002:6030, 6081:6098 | -0.1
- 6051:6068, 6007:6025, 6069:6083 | 0.3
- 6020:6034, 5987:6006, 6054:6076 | -1.6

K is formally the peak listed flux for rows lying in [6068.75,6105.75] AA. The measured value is 35.69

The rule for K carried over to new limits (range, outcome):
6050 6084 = 36.39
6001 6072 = 42.28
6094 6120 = 33.36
